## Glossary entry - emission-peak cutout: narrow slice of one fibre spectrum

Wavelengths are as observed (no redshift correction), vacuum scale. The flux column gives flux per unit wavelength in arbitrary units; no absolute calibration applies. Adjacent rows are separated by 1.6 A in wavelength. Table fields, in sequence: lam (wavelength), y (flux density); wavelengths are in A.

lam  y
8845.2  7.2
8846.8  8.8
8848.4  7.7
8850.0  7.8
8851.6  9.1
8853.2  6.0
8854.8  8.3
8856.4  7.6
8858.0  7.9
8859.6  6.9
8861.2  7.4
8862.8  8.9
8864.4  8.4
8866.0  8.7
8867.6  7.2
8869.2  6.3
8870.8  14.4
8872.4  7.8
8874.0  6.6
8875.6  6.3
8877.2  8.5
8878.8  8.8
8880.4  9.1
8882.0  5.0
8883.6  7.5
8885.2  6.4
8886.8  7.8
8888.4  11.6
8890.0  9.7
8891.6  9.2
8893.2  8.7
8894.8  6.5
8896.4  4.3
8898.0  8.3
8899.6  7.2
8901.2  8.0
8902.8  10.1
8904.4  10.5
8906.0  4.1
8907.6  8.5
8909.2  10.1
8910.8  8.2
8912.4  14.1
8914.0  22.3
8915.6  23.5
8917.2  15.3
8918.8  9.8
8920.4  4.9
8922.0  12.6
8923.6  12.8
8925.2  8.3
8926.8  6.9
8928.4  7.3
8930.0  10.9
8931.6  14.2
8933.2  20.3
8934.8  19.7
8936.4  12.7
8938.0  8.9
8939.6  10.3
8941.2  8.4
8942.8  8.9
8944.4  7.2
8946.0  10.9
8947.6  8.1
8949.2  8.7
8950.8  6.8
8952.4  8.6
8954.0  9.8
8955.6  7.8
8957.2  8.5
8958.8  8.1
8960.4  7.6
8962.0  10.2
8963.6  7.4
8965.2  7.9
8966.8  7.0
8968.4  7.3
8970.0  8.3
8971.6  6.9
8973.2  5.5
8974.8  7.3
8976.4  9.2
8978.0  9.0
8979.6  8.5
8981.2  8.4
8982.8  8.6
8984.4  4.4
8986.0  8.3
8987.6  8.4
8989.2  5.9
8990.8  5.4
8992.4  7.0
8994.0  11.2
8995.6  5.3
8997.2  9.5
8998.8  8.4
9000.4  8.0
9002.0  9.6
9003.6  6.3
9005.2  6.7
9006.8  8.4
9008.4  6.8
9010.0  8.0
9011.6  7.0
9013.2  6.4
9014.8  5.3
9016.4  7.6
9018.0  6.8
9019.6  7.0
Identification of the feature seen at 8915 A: [S II]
